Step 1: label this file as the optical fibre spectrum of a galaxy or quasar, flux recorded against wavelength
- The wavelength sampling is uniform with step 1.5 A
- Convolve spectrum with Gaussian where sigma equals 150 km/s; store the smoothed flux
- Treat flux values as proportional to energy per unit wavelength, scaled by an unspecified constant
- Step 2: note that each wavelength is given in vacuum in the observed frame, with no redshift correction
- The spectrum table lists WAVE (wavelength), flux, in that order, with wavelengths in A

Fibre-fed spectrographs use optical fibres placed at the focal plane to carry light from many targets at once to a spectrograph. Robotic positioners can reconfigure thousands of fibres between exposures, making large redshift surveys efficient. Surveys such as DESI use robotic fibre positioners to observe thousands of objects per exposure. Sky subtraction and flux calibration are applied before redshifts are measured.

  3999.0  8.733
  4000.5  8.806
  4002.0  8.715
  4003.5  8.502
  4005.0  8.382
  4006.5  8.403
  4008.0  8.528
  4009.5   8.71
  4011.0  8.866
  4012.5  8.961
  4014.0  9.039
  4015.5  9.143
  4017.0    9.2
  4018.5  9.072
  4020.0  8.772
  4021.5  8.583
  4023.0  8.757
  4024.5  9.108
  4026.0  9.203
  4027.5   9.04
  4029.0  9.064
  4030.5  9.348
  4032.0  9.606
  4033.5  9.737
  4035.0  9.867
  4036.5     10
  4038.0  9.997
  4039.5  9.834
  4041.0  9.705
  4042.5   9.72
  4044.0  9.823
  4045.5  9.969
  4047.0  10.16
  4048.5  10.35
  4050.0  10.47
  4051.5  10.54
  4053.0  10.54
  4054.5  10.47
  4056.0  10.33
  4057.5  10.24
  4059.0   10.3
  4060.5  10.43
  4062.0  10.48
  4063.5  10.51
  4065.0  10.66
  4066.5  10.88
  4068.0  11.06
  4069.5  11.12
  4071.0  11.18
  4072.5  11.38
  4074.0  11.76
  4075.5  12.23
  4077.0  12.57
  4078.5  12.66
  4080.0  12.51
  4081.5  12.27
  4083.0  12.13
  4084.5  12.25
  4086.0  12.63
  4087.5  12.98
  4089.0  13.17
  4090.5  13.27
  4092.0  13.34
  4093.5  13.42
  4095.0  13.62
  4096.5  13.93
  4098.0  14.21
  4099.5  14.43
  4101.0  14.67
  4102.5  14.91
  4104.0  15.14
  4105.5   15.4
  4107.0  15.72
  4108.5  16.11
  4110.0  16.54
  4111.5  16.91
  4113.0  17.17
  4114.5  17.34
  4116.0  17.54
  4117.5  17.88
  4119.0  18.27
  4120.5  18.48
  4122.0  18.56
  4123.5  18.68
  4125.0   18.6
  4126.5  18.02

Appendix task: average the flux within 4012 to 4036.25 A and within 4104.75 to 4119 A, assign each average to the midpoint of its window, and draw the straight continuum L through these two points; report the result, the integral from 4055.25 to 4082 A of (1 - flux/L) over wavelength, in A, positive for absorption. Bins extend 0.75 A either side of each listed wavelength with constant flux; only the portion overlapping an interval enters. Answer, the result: 3.72 A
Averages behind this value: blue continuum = 9.18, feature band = 11.2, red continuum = 16.8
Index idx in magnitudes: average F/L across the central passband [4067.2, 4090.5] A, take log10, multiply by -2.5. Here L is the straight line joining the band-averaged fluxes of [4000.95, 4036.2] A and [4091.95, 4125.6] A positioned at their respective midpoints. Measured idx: 0.14 mag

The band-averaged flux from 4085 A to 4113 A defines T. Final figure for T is 14.5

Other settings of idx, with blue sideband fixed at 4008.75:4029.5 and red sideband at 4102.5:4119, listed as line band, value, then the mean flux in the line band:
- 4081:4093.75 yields 0.14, 12.8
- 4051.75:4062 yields 0.16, 10.4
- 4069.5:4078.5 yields 0.15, 11.8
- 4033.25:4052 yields 0.09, 10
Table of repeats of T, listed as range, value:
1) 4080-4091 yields 12.6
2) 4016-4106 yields 11.2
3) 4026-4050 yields 9.75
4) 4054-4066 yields 10.4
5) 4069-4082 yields 12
